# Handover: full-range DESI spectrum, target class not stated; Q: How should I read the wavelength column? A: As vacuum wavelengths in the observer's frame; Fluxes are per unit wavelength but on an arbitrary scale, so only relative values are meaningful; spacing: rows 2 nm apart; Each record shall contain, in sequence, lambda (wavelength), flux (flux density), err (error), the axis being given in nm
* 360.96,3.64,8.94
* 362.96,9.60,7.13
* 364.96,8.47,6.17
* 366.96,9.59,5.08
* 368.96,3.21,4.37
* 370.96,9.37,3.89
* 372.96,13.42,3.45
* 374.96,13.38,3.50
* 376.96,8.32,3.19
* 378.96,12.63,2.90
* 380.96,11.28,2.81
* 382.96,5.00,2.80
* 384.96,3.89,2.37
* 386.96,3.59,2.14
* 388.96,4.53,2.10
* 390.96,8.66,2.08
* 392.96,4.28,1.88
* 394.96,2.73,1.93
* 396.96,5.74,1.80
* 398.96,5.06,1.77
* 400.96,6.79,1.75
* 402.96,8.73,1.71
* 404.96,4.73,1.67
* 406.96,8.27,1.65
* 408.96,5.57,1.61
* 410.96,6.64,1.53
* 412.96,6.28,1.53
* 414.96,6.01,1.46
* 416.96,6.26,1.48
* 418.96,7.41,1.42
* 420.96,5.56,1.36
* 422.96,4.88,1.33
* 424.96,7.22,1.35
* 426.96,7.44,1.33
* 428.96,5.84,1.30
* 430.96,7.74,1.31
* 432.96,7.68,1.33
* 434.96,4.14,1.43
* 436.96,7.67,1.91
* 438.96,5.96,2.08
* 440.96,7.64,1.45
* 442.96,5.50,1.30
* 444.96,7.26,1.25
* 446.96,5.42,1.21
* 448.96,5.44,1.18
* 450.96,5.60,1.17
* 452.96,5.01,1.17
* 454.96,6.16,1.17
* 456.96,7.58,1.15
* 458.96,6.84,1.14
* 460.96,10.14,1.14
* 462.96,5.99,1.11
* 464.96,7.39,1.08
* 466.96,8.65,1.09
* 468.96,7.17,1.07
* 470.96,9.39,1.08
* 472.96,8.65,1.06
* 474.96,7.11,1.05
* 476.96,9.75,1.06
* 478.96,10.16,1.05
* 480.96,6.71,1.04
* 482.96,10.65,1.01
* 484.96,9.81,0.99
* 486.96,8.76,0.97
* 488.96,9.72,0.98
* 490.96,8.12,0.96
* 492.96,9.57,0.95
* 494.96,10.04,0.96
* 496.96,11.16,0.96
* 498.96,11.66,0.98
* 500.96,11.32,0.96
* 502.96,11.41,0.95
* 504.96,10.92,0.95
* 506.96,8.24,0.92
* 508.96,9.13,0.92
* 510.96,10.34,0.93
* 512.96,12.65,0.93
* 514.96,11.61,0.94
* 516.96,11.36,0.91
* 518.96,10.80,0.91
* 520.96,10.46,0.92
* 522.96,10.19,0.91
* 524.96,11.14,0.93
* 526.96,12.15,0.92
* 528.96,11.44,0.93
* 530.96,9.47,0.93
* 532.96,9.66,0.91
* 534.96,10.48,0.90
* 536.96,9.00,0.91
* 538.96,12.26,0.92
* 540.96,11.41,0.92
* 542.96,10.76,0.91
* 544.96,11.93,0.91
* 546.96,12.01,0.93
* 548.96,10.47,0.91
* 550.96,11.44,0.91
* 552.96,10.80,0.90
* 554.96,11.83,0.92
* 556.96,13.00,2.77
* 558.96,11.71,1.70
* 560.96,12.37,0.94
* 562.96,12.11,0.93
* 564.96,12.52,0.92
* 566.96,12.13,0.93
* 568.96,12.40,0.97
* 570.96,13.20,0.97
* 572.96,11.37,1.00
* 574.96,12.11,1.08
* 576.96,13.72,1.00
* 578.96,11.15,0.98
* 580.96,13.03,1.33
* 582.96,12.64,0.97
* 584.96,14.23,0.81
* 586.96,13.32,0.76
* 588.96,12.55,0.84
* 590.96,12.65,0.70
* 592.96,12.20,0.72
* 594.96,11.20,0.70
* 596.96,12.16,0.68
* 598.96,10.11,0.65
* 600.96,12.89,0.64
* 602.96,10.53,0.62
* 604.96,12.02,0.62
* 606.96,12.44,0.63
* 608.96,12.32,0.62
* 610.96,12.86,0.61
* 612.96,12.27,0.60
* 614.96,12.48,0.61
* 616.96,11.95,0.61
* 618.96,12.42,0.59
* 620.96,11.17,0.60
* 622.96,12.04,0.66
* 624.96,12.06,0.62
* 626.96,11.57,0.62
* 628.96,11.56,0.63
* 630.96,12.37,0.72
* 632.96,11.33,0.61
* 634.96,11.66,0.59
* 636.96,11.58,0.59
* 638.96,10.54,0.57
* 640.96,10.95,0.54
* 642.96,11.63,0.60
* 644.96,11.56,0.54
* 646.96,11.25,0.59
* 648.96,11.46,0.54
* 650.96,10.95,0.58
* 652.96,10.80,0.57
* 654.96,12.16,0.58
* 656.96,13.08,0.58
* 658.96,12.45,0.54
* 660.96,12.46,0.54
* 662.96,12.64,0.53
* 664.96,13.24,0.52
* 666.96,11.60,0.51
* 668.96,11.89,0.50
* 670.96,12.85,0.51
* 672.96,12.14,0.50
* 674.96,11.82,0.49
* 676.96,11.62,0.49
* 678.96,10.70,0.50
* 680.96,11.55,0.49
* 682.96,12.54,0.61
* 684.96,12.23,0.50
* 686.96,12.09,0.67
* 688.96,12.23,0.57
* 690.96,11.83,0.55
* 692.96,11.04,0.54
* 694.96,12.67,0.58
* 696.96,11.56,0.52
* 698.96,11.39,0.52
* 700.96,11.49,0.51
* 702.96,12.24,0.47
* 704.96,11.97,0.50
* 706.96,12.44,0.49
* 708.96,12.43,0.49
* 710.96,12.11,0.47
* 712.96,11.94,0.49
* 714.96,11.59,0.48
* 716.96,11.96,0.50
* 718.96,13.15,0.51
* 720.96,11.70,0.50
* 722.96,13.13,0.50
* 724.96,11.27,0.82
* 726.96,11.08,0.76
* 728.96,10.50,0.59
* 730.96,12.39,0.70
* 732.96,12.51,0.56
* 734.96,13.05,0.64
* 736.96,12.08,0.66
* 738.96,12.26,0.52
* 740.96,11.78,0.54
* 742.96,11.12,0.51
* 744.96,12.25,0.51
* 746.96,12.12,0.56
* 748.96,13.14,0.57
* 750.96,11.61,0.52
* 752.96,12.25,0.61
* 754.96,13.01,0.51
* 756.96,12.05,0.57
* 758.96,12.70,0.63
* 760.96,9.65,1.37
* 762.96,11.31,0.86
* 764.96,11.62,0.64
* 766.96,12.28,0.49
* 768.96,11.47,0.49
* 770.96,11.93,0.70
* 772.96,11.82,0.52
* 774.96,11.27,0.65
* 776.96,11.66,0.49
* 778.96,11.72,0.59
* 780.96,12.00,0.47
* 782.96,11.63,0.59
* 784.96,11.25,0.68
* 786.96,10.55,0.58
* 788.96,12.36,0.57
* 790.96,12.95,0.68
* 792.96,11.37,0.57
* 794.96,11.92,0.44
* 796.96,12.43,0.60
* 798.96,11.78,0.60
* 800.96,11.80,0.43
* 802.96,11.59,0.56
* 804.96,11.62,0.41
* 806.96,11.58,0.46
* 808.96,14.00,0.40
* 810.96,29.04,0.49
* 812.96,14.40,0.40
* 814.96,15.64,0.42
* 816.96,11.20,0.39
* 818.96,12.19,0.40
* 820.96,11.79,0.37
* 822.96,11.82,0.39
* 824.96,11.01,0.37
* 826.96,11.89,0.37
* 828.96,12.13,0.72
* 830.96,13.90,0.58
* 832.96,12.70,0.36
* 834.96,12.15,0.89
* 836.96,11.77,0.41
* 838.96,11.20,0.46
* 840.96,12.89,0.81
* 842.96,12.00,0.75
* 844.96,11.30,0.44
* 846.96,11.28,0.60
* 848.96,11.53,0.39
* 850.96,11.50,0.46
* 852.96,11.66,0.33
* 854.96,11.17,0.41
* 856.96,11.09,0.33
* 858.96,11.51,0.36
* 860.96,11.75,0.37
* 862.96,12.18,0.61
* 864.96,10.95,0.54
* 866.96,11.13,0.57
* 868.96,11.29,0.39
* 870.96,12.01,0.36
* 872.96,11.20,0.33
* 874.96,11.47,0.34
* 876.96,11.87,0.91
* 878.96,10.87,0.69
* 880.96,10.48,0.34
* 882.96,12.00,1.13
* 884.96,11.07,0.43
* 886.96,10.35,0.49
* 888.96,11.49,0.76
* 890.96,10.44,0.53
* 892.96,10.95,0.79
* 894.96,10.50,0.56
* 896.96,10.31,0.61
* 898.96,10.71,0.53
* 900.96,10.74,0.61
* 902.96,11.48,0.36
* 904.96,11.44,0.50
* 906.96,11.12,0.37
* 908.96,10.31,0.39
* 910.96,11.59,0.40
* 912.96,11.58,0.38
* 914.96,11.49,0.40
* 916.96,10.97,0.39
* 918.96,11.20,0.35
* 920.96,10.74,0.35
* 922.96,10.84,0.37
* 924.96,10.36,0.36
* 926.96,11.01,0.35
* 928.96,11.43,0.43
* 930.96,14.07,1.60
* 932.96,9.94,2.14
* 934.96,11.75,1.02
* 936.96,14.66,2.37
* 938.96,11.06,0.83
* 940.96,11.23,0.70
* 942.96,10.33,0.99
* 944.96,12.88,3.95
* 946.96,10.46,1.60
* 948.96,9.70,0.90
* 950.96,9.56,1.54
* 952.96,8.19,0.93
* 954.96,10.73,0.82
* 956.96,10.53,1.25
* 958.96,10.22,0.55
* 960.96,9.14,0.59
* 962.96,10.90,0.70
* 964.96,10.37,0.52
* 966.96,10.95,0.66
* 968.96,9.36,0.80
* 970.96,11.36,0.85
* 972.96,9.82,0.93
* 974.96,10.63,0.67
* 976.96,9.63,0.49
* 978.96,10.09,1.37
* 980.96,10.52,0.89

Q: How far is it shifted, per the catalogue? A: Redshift 0.236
